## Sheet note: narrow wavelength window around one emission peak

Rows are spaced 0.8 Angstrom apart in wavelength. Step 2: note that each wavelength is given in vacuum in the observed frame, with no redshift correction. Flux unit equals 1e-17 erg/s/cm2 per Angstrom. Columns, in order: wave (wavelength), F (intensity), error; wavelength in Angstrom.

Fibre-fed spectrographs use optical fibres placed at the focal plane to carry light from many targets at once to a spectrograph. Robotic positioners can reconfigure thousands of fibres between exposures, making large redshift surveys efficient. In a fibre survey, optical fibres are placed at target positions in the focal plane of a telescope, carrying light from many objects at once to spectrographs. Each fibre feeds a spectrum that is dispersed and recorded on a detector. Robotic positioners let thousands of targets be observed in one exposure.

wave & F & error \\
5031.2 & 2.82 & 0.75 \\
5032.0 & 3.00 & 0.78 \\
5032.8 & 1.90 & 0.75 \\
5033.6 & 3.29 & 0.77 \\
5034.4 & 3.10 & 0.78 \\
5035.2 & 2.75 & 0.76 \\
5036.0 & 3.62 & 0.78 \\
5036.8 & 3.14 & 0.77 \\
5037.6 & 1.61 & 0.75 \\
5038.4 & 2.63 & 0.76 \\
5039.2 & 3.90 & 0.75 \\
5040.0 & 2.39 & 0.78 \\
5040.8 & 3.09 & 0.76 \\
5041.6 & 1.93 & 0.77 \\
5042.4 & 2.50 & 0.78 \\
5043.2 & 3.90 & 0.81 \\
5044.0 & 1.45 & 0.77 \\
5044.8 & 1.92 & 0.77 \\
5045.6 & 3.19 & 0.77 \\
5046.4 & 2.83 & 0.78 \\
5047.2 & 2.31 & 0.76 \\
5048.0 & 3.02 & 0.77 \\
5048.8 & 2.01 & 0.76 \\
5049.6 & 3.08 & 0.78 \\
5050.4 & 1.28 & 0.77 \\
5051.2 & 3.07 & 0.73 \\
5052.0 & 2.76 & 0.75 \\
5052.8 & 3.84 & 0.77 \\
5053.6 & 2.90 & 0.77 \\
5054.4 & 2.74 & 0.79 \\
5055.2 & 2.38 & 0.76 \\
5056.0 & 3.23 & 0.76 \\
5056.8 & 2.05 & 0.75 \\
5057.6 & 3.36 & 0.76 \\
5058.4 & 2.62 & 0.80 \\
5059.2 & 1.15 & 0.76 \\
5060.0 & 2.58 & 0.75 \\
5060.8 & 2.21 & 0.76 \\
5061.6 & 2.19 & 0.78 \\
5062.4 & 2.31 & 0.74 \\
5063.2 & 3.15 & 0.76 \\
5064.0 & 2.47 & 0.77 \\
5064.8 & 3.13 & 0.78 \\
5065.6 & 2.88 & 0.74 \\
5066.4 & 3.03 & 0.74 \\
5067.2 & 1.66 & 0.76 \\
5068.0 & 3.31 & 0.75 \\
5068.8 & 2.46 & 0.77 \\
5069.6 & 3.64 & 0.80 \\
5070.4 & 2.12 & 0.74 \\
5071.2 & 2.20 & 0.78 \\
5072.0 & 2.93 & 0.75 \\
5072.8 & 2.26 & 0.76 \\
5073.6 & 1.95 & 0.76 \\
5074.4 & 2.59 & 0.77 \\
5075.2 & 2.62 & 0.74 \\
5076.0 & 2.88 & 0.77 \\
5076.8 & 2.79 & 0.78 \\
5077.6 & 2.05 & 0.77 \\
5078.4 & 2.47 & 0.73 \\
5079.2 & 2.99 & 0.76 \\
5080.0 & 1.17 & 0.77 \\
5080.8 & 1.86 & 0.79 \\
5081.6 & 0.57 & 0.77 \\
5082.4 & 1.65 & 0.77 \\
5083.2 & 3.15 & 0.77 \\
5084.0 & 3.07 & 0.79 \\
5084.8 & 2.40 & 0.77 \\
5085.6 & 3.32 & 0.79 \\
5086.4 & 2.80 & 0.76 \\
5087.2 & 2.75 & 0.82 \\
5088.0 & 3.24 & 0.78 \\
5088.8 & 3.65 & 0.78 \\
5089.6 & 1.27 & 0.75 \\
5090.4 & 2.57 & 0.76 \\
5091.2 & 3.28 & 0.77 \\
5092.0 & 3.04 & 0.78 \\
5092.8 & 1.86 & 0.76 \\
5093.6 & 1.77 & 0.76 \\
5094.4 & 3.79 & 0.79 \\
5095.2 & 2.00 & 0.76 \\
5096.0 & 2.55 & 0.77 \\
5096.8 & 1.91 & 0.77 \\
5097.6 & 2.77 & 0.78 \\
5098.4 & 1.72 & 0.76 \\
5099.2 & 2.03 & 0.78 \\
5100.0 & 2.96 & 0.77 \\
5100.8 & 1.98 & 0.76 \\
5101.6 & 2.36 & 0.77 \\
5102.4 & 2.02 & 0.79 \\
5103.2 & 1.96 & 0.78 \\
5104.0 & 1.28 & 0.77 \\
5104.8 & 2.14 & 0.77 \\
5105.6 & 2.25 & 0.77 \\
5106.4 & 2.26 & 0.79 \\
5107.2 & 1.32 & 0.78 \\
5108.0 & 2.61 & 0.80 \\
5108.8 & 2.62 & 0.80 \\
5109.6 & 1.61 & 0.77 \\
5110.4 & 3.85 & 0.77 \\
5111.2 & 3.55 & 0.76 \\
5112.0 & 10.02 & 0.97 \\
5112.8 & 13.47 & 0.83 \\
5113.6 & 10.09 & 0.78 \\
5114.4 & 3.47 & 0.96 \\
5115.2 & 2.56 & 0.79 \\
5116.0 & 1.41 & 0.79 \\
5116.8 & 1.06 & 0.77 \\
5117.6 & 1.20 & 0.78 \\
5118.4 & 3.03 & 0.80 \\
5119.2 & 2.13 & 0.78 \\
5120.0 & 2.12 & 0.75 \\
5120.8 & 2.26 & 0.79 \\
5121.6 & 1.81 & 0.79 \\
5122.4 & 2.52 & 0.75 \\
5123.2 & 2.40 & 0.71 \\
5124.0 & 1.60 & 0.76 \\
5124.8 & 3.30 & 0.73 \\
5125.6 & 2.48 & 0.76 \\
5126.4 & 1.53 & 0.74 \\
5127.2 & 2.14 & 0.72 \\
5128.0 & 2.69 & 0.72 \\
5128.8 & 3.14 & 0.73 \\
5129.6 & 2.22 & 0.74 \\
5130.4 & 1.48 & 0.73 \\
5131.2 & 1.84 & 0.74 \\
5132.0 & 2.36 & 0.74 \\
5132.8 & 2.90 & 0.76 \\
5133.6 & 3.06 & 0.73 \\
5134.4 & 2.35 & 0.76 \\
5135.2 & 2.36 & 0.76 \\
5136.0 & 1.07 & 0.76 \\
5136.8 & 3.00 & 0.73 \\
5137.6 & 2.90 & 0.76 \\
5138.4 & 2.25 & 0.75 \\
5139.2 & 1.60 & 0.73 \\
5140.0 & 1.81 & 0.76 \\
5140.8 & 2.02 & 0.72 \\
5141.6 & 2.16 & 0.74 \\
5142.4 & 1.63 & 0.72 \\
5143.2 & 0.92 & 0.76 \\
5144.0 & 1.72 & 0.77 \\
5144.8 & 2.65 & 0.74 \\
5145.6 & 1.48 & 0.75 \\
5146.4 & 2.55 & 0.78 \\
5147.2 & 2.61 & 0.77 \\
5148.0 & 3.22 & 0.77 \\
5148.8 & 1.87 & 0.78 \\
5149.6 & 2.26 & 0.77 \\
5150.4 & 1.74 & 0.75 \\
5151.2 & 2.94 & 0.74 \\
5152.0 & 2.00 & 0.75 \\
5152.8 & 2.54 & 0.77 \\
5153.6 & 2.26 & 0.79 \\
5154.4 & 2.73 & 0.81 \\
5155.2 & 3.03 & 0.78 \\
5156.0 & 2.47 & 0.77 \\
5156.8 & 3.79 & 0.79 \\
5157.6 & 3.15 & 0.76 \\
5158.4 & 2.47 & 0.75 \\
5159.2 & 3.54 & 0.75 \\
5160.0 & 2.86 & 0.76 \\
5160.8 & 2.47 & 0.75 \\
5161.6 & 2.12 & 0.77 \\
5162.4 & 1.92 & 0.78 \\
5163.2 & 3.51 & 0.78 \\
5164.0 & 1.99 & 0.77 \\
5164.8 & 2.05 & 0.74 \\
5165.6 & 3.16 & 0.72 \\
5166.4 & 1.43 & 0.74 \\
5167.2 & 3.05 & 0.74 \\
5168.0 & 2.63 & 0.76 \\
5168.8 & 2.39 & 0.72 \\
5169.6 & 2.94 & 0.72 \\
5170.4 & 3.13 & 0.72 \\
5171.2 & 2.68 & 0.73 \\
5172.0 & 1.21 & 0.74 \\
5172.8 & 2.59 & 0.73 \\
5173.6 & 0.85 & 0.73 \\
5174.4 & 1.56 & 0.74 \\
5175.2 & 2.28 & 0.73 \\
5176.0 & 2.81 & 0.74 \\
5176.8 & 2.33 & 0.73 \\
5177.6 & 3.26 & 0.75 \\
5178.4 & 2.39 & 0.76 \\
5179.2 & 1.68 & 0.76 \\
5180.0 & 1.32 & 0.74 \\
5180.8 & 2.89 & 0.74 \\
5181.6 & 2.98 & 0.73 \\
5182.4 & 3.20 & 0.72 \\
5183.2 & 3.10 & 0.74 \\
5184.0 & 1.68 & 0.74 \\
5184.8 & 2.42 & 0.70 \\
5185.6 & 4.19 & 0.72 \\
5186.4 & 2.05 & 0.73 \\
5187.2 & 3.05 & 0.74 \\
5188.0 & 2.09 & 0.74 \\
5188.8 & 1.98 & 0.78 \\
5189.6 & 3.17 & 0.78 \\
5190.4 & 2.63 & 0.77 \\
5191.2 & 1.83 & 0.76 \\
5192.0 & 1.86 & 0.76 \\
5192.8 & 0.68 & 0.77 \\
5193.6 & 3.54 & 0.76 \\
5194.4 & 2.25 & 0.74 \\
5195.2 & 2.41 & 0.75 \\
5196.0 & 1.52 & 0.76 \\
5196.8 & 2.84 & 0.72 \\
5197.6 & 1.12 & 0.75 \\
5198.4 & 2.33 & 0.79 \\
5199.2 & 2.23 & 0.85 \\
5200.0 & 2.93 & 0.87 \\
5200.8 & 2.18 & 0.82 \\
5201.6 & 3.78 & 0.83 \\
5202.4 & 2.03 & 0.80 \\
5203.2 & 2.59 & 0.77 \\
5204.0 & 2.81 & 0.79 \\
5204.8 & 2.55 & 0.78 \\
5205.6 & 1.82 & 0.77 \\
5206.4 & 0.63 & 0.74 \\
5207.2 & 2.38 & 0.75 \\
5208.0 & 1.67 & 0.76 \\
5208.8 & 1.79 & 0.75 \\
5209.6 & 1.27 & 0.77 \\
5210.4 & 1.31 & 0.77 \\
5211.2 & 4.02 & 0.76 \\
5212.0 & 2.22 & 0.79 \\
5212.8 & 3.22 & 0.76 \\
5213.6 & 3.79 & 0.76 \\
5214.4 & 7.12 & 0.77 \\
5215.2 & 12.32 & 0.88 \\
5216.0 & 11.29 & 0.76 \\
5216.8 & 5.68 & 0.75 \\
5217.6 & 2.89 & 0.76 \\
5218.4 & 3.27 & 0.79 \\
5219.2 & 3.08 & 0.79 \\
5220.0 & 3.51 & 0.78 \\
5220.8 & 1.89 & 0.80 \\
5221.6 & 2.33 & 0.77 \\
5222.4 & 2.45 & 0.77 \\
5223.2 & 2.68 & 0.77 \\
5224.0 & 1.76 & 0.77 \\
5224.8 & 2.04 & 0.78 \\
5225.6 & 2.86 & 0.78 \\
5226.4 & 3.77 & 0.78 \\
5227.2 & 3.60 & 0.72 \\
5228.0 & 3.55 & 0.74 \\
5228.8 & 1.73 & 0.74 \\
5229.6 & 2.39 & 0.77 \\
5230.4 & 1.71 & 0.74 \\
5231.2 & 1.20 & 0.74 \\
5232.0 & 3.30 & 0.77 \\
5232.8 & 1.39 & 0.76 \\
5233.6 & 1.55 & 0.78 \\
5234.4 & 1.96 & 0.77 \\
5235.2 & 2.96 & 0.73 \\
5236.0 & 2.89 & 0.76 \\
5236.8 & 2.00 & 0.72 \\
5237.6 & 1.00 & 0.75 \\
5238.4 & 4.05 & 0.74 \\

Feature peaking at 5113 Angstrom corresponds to H-beta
